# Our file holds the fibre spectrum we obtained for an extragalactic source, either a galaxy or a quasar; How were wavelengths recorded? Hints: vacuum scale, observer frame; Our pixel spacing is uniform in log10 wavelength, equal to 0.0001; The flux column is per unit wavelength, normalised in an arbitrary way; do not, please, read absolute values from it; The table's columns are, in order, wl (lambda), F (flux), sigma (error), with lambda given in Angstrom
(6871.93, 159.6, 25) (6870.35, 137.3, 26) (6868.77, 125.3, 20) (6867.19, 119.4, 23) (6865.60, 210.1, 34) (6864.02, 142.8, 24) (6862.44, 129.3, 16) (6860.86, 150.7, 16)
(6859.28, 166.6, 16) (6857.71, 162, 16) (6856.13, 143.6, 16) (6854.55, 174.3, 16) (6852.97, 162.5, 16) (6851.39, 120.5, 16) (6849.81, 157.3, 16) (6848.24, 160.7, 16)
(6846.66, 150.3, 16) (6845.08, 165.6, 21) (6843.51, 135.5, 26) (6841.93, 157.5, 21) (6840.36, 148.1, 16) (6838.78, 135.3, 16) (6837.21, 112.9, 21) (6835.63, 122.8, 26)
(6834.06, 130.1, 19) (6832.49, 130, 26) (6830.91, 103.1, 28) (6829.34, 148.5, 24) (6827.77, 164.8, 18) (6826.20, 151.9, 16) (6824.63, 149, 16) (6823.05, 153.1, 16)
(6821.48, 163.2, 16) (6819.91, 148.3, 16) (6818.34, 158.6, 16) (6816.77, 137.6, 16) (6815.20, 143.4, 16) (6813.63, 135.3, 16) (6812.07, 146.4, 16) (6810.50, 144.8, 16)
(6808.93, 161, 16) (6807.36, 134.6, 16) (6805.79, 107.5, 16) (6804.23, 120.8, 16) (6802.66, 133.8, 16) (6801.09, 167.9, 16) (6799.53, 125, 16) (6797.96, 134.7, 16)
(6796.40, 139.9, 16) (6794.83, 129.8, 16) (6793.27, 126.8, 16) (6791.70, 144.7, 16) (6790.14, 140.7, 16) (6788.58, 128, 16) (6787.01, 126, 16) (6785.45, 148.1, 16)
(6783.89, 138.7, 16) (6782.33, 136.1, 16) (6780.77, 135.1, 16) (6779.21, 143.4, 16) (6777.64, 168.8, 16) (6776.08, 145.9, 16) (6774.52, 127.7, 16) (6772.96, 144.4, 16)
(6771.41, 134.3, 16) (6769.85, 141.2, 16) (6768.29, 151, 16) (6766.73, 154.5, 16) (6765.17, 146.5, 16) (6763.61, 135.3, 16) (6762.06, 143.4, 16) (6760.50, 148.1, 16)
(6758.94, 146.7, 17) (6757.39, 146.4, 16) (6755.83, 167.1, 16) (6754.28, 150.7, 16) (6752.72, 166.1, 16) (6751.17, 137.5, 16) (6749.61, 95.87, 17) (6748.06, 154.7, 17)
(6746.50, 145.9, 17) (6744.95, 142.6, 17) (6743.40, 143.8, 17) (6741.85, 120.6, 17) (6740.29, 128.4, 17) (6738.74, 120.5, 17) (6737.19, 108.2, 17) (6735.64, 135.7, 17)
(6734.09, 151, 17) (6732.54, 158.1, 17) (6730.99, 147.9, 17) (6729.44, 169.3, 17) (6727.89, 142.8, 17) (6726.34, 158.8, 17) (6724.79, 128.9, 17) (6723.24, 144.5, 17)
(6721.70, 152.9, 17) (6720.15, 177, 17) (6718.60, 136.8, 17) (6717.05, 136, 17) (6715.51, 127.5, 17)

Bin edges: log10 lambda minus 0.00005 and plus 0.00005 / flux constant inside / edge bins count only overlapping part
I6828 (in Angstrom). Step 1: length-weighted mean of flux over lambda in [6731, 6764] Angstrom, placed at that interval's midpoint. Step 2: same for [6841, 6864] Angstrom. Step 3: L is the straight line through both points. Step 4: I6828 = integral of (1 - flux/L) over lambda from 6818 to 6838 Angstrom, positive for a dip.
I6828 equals 1.16 Angstrom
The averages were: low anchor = 141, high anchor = 152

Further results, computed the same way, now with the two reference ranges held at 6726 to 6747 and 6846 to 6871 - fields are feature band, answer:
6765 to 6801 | 1.1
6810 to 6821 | 0.1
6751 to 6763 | -0.8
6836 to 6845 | 0.6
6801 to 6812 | 0.7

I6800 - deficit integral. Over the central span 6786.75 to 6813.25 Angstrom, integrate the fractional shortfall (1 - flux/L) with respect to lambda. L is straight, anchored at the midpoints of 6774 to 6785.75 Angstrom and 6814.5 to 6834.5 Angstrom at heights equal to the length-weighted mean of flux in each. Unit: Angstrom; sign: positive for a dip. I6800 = 1.4 Angstrom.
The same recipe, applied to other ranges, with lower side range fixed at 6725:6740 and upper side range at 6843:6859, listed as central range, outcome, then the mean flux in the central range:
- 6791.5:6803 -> 0.9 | 138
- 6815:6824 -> 0.0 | 151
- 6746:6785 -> 0.4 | 144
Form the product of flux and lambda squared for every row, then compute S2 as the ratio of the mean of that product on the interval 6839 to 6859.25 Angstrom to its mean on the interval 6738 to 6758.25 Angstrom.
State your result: 1.13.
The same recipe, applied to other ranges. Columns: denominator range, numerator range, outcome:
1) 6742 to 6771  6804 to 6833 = 1.00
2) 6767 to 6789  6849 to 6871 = 1.09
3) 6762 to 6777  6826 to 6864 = 1.04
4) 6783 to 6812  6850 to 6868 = 1.14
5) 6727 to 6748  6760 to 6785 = 1.03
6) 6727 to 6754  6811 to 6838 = 1.04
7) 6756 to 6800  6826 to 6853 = 1.02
